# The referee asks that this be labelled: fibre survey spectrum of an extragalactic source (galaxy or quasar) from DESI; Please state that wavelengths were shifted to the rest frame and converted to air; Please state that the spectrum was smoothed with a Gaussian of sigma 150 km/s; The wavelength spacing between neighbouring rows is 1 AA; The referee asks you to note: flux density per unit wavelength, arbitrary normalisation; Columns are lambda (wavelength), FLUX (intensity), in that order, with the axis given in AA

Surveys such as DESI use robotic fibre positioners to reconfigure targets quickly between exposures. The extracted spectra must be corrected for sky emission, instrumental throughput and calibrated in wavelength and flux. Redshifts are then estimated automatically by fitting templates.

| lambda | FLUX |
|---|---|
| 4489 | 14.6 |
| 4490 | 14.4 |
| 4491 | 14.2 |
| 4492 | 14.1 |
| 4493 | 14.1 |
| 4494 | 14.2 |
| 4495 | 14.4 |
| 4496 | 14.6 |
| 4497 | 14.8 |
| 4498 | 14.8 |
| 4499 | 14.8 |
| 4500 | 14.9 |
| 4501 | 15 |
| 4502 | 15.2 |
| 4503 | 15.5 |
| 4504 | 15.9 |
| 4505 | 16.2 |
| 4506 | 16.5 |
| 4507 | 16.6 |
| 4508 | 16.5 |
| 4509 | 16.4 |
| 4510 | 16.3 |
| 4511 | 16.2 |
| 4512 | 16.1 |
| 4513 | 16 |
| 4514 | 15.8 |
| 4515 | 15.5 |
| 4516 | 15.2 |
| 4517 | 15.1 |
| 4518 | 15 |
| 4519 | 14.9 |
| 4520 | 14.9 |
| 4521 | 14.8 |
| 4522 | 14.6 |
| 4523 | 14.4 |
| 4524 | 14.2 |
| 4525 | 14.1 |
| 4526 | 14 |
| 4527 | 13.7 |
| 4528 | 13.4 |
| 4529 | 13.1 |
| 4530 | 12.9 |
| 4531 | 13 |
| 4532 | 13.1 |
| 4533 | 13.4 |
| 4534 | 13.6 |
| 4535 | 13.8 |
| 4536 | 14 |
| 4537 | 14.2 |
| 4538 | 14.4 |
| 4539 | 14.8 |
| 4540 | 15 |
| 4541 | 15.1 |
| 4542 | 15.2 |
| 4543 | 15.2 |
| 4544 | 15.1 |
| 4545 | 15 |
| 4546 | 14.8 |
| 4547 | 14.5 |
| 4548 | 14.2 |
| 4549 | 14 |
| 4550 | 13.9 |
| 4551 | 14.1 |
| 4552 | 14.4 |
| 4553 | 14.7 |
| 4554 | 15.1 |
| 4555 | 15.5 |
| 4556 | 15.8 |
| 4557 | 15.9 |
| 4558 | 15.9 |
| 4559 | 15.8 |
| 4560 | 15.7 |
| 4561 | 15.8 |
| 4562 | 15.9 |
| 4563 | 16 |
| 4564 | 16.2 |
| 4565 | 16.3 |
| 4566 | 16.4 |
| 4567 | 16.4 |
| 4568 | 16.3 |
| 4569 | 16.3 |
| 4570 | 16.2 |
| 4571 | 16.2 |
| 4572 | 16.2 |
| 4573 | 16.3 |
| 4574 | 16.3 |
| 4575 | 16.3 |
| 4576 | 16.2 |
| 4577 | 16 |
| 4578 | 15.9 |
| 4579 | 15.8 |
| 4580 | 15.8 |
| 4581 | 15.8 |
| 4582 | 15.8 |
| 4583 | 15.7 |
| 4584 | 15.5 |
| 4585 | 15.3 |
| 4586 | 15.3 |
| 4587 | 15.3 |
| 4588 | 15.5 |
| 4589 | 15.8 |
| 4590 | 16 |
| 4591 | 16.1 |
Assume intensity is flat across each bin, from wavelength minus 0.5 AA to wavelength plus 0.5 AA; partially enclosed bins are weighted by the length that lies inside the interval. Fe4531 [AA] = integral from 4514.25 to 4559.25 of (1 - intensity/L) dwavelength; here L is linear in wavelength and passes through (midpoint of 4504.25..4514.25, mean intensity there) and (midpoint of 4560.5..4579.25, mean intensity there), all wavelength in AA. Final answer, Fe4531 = 4.7 AA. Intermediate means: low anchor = 16.3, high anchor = 16.2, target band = 14.5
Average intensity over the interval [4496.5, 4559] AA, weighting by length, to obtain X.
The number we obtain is 14.9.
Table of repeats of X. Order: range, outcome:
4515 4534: 14.1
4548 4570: 15.5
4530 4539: 13.7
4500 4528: 15.3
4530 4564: 14.7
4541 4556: 14.7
